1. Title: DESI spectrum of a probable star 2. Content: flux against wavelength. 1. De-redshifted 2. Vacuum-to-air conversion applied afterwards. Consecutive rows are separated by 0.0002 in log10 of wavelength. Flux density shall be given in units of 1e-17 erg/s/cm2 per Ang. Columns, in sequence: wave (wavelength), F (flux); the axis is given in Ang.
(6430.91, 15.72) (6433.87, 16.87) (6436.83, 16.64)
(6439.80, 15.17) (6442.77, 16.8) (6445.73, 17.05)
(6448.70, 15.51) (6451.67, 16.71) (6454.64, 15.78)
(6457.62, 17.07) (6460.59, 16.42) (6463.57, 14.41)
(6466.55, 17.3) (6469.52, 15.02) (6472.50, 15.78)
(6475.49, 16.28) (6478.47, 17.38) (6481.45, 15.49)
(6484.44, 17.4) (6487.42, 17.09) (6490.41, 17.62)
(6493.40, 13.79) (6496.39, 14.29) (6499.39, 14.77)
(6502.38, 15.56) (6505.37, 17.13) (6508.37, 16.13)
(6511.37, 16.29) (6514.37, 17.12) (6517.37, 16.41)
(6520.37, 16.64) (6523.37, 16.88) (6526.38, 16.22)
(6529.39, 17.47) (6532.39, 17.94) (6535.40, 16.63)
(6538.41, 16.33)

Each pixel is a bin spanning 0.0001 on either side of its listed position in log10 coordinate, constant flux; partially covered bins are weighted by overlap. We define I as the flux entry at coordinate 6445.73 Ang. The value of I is 17.05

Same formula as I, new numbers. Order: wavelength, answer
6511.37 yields 16.29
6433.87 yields 16.87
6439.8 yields 15.17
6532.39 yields 17.94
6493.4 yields 13.79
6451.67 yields 16.71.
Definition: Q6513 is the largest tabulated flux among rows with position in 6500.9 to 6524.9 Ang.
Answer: 17.13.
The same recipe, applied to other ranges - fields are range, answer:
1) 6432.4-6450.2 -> 17.05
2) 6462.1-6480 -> 17.38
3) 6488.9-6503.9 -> 17.62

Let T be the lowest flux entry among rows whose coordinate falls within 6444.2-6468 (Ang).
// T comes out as 14.41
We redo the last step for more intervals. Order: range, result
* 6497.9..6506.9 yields 14.77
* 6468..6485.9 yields 15.02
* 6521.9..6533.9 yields 16.22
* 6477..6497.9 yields 13.79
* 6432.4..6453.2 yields 15.17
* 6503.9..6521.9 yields 16.13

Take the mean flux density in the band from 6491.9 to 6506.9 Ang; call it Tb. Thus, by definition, 15.1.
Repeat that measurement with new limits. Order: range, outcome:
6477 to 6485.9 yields 16.8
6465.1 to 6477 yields 16.1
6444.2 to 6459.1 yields 16.4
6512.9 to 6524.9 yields 16.8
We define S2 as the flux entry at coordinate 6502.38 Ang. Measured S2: 15.56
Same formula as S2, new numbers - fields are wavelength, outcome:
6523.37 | 16.88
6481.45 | 15.49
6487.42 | 17.09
